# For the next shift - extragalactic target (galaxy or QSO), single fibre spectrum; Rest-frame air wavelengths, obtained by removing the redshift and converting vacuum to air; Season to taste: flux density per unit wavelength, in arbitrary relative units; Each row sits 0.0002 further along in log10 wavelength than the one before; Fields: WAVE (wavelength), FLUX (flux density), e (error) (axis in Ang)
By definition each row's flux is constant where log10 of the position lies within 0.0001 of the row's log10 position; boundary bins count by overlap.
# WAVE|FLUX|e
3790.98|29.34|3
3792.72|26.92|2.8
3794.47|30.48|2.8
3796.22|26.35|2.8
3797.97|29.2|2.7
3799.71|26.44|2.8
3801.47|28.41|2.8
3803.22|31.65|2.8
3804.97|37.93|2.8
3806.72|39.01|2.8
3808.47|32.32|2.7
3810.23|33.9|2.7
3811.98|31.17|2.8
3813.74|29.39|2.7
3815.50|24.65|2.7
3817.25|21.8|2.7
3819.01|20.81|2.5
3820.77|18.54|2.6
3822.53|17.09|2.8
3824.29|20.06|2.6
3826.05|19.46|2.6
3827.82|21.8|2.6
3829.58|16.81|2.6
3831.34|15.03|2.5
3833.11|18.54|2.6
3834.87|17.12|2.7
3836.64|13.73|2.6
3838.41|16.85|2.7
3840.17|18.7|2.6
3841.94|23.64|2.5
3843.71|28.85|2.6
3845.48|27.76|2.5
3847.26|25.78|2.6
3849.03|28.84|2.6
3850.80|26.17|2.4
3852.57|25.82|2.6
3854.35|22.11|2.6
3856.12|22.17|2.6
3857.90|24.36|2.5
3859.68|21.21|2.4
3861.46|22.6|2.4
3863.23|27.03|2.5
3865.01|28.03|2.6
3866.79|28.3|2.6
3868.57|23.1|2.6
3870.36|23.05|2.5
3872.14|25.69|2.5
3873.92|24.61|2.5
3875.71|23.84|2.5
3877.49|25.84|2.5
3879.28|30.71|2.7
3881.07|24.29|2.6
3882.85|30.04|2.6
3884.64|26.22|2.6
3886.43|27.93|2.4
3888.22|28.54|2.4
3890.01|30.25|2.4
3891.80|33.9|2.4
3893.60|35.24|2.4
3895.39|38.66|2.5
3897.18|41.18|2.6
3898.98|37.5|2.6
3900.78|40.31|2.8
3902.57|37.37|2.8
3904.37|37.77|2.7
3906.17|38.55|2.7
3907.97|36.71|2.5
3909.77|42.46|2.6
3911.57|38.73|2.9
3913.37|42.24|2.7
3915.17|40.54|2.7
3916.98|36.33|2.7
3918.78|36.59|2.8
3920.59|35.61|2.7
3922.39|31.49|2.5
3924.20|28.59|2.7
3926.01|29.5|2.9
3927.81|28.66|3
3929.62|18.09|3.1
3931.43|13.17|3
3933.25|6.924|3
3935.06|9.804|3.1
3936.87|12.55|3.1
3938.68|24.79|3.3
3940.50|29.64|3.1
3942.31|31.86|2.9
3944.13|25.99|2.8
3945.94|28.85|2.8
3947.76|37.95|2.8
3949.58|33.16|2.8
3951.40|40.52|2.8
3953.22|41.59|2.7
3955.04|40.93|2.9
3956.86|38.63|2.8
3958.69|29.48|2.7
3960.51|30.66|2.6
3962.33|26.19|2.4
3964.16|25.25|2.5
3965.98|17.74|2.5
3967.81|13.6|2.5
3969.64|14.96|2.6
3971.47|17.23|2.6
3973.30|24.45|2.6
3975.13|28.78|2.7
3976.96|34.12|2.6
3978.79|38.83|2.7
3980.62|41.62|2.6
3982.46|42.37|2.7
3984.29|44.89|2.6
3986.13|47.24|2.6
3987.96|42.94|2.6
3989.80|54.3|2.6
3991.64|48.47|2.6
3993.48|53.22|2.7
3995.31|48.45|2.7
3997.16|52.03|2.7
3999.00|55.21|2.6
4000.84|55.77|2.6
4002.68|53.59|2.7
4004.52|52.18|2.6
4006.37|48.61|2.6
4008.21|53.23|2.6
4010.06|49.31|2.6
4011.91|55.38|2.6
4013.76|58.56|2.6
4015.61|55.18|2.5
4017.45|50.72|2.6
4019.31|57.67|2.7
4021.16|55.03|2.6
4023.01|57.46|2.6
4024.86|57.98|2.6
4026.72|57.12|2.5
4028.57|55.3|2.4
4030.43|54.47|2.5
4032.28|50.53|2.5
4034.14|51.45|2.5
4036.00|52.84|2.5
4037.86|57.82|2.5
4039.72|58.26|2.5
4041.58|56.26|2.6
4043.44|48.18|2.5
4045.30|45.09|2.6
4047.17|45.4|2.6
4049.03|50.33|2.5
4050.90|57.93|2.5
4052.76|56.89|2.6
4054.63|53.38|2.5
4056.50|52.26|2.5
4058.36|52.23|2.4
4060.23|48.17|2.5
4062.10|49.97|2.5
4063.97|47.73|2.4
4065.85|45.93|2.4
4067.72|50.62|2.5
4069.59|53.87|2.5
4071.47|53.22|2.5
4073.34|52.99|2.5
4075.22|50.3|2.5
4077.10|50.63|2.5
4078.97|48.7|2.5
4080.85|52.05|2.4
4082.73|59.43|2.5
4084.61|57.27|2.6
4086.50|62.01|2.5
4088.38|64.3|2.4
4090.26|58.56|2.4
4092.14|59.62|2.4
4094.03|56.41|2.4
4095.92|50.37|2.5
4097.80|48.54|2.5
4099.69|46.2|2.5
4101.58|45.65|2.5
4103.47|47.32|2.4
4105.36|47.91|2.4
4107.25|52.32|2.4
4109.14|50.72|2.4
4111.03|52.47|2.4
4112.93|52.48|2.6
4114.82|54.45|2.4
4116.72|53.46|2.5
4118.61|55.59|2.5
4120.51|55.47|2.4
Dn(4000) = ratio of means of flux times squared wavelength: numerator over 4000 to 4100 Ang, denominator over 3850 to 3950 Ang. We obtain 1.98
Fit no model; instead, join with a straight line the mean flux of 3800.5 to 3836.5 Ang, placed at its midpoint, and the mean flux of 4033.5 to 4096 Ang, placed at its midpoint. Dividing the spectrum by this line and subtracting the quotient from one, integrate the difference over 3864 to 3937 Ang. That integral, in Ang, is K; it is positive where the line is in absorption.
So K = 8.1 Ang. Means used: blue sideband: 24.5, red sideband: 53.3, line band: 30.1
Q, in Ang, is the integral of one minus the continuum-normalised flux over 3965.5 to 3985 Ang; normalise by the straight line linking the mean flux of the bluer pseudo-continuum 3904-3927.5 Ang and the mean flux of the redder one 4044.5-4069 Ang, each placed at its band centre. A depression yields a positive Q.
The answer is 6.2 Ang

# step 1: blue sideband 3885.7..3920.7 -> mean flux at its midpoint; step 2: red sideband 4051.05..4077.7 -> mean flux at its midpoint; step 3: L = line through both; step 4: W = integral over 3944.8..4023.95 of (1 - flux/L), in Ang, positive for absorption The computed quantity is 5.1 Ang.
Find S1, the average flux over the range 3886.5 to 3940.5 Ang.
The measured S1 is 31.3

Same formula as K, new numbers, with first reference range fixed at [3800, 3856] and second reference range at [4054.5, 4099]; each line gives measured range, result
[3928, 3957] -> 8.4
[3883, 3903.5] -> -1.4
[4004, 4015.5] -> -1.9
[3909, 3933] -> 2.2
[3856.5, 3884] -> 3.5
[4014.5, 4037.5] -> -3.6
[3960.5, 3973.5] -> 6.4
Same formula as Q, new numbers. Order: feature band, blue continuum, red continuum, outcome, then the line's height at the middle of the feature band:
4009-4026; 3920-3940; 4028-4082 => -4.96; 42.8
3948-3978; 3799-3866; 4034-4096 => 8.58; 40.6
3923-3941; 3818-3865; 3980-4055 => 8.27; 37.4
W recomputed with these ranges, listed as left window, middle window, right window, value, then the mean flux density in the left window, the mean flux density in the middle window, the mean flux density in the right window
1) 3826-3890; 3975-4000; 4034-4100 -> -2.2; 23.9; 45.7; 53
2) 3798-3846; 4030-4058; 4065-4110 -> -2.7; 24.2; 52.7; 52.7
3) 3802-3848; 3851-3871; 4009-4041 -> 3.5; 24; 24.4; 55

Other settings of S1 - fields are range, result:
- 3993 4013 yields 52.5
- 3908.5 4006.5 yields 34.5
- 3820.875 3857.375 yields 21.3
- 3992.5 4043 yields 54.2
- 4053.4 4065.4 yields 50.6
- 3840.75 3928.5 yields 30.5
